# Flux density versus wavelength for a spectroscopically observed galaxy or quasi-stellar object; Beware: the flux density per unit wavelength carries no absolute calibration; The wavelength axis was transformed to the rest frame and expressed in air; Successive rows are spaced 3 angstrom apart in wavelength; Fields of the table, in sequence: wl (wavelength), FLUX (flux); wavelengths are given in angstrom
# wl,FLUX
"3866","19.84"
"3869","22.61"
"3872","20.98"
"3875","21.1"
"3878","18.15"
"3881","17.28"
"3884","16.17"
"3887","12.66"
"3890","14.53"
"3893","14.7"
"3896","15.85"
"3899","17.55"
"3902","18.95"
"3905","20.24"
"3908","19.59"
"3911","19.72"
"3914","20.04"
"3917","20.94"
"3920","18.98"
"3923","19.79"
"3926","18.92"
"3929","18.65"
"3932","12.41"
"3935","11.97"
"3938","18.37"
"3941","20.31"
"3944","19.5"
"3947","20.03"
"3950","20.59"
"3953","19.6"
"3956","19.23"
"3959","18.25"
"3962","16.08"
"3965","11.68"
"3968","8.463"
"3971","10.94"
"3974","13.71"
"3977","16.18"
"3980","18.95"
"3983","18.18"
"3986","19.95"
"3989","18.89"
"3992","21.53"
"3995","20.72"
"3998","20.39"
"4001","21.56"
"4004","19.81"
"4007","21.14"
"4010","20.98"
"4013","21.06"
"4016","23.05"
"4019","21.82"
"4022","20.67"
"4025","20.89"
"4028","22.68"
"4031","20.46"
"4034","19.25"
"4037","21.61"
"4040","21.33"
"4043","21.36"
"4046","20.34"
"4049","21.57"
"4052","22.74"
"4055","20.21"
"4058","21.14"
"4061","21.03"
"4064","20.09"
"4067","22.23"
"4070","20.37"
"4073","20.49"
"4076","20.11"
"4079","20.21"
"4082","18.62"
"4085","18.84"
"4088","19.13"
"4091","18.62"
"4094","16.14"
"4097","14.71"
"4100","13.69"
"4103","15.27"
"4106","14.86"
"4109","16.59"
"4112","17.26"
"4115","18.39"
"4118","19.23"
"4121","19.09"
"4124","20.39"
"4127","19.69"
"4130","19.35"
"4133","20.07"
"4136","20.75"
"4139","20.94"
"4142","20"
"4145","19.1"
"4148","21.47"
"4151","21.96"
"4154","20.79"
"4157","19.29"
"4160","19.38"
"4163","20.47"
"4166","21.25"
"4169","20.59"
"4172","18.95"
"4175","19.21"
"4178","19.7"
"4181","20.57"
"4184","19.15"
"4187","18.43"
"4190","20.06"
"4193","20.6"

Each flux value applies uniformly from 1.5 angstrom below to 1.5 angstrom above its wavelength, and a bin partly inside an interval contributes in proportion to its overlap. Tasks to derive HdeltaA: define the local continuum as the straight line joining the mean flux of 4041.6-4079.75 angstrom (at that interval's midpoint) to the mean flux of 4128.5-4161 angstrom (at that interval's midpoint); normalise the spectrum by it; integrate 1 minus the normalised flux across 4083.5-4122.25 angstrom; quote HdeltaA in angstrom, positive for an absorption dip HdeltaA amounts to 6.69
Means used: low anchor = 20.9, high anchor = 20.3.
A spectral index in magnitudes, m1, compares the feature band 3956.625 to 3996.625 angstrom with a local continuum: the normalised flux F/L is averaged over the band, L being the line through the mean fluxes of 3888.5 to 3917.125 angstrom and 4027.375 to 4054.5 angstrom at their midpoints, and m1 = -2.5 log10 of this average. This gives 0.20 mag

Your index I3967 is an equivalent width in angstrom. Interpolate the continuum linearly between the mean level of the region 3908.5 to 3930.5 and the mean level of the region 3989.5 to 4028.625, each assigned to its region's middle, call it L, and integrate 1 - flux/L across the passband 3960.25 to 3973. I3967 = 5.3 angstrom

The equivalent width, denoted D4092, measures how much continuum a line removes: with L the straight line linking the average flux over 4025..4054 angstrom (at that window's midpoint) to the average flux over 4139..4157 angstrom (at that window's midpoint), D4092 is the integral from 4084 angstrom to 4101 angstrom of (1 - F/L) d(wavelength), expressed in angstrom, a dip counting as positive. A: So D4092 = 3.3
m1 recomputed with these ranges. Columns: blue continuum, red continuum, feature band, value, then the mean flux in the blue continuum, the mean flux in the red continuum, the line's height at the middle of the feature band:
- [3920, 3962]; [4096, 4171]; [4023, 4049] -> -0.13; 18.2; 19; 18.6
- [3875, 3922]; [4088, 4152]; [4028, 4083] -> -0.14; 17.8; 18.4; 18.3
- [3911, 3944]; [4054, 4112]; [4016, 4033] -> -0.17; 18.2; 18.5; 18.4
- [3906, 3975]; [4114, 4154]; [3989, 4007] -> -0.14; 17.3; 20.1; 18.2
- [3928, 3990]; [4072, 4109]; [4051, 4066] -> -0.21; 16.7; 17.5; 17.3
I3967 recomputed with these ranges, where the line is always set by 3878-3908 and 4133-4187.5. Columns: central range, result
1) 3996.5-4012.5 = -2.36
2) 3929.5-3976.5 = 3.52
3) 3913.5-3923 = -1.64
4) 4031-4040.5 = -1.07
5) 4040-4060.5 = -2.75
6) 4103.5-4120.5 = 1.97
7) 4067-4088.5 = -0.92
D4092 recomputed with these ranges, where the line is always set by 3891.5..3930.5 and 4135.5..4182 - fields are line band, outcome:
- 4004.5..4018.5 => -1.5 angstrom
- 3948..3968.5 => 2.5 angstrom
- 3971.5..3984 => 1.9 angstrom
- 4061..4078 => -0.8 angstrom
